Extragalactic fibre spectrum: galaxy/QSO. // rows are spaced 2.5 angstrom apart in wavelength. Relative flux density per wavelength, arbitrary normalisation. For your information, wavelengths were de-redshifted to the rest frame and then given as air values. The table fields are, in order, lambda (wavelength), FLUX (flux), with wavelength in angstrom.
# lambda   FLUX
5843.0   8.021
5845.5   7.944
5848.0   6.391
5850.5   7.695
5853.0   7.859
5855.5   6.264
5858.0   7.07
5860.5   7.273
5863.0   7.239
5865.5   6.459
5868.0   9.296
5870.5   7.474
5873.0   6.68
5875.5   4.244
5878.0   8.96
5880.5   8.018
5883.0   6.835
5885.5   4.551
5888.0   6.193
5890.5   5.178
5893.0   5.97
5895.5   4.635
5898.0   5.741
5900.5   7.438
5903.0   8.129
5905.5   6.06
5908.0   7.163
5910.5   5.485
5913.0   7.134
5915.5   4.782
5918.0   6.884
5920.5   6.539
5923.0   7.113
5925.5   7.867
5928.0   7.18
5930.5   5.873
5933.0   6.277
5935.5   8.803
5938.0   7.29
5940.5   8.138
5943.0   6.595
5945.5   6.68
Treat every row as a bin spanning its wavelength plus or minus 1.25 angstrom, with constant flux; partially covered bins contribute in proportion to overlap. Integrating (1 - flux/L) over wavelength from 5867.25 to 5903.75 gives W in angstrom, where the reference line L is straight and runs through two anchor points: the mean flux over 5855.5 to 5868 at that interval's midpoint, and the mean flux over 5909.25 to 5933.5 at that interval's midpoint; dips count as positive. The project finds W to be 1.8 angstrom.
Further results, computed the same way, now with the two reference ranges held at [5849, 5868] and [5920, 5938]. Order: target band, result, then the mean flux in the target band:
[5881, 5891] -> 1.8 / 5.9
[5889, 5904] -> 2.2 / 6.15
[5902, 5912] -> 0.7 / 6.68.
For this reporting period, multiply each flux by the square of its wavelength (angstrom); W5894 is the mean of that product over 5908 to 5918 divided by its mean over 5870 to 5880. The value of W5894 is 0.9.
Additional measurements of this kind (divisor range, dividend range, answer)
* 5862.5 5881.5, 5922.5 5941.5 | 1.02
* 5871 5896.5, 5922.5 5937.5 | 1.18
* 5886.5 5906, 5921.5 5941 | 1.20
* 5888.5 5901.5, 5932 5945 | 1.30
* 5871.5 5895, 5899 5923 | 1.07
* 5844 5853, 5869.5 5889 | 0.90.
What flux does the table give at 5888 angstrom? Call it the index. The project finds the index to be 6.193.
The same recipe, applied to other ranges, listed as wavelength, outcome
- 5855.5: 6.264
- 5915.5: 4.782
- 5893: 5.97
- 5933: 6.277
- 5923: 7.113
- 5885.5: 4.551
